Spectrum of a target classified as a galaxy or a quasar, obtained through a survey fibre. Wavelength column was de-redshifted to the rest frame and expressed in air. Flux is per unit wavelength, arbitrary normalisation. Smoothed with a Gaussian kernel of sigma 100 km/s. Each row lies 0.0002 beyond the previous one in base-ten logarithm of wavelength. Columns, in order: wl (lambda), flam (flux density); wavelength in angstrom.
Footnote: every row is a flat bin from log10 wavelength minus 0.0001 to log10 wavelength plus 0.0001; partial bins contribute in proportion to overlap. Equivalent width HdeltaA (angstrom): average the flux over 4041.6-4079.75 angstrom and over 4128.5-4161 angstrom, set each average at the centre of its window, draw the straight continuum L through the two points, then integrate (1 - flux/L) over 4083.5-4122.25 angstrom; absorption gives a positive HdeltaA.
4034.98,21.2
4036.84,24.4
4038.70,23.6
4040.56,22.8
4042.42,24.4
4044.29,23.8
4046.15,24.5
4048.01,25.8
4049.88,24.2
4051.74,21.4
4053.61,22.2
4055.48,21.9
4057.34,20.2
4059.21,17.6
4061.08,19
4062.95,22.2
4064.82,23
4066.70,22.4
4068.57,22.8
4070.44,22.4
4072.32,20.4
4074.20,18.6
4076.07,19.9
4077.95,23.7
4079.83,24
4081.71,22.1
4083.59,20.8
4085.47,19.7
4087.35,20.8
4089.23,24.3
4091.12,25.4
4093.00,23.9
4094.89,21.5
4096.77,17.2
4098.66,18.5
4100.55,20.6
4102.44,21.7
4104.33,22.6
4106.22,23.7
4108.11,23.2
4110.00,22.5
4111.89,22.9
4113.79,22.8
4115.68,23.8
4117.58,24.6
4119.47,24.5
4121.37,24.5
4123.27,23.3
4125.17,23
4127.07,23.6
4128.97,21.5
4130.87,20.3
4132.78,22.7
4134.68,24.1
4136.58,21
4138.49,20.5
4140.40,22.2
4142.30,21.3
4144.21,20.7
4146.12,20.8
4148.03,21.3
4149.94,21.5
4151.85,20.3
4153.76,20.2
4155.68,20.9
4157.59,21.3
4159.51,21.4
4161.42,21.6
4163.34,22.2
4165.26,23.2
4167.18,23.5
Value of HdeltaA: -1.3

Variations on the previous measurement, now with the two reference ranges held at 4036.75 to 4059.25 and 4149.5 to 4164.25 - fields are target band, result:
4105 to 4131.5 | -1.7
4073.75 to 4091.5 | 0.4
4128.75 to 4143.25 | -0.1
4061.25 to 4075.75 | 0.7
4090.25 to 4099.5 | 0.4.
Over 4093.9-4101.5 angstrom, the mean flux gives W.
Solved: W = 19.5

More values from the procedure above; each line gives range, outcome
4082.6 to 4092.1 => 22.2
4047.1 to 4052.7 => 23.8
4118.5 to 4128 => 23.8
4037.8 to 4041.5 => 23.2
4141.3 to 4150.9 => 21.1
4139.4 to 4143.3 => 21.7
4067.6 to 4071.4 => 22.6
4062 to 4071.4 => 22.5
